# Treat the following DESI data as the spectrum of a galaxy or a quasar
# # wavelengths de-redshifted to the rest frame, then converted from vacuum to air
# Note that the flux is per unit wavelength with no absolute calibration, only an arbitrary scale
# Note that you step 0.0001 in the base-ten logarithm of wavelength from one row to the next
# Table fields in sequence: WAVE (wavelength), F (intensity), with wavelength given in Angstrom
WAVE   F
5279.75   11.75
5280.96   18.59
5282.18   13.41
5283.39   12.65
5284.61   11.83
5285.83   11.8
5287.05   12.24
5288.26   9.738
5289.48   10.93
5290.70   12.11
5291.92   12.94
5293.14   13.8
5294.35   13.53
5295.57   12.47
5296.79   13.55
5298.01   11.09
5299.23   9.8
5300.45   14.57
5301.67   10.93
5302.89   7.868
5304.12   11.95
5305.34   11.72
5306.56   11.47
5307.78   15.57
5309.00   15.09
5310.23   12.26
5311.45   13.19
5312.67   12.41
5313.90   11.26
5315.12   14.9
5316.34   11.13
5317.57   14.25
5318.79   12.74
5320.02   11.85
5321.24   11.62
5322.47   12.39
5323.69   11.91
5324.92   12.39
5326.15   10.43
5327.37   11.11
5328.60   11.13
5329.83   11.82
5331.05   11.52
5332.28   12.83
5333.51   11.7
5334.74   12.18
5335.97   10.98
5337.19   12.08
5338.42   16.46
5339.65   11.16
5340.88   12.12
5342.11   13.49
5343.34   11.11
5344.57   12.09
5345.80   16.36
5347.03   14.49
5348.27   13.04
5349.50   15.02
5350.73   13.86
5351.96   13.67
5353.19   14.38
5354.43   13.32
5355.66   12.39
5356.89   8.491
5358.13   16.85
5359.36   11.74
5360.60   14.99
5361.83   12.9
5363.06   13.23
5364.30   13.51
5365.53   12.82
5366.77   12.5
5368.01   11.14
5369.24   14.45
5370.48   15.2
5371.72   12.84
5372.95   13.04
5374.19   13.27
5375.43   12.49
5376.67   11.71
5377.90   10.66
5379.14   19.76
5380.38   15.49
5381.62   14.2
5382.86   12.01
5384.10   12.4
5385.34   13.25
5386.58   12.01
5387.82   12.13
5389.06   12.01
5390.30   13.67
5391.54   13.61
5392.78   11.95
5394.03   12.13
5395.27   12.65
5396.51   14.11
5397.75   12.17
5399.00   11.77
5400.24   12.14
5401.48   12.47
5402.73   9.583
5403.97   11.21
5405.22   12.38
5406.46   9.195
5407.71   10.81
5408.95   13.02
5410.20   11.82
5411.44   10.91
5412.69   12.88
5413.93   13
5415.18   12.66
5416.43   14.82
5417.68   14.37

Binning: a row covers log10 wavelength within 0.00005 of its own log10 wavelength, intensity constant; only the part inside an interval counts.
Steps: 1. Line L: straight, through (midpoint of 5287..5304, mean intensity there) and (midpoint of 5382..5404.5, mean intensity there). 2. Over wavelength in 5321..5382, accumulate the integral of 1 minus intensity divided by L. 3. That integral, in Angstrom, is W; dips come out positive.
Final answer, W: -4.4 Angstrom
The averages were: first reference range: 11.8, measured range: 13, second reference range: 12.3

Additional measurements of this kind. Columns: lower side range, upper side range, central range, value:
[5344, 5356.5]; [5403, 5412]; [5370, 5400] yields -2.0 Angstrom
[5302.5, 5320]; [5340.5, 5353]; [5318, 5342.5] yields 1.9 Angstrom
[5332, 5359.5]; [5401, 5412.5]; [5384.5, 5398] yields -1.1 Angstrom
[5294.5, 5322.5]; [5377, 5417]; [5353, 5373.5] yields -1.1 Angstrom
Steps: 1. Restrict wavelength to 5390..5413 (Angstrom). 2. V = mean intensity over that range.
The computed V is 12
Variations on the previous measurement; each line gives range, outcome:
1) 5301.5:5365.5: 12.7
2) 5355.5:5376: 13.1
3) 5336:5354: 13.4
